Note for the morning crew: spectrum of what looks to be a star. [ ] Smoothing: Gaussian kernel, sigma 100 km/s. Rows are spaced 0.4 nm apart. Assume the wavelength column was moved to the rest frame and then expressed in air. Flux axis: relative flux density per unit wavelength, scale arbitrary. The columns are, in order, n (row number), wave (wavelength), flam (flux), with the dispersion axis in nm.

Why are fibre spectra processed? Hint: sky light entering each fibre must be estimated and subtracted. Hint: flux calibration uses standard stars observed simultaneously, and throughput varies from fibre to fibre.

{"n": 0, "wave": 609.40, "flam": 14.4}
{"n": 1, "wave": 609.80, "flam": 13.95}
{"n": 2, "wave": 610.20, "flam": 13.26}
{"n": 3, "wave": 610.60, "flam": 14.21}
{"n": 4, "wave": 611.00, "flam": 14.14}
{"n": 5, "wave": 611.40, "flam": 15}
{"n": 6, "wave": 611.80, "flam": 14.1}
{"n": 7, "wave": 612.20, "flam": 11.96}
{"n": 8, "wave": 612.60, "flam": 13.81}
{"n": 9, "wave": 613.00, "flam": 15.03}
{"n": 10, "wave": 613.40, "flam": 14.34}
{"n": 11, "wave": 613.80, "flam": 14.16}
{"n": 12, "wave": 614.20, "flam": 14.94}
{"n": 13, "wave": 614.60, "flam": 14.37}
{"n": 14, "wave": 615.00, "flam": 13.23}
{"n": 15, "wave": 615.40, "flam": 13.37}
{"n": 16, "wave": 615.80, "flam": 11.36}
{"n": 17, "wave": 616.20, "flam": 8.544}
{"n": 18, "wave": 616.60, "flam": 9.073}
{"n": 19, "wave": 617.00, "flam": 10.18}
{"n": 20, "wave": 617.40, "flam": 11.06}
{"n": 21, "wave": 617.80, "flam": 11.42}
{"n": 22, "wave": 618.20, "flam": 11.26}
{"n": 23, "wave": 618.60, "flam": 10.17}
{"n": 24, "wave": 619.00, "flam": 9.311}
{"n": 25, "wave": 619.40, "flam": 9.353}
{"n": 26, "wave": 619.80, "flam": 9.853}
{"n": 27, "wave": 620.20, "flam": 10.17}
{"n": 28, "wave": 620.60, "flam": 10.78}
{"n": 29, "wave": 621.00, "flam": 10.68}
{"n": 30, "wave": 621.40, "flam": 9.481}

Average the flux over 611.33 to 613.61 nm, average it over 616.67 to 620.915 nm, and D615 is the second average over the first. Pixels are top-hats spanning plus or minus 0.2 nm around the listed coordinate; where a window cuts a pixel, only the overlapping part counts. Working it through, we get 0.74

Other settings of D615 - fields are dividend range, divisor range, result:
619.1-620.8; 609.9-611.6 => 0.71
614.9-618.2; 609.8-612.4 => 0.80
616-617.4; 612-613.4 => 0.69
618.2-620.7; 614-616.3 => 0.78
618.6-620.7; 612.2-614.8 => 0.69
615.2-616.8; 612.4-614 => 0.74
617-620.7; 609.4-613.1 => 0.74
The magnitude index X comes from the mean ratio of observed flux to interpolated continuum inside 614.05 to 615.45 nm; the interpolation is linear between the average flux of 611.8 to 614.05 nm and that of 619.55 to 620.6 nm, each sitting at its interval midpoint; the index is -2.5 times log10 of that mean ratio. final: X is -0.09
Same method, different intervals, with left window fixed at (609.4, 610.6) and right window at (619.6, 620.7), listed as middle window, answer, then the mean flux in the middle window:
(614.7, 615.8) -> -0.09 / 13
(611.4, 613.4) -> -0.08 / 13.9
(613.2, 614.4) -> -0.16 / 14.5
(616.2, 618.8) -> 0.08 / 10.4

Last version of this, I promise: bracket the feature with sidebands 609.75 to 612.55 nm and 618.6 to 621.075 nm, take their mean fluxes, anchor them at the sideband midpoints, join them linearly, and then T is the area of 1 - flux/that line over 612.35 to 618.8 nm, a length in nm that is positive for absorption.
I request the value -0.19 nm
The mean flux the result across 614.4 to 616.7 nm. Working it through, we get 11.8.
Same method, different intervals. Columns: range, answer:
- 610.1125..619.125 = 12.6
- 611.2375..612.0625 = 14.3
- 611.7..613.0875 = 13.6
